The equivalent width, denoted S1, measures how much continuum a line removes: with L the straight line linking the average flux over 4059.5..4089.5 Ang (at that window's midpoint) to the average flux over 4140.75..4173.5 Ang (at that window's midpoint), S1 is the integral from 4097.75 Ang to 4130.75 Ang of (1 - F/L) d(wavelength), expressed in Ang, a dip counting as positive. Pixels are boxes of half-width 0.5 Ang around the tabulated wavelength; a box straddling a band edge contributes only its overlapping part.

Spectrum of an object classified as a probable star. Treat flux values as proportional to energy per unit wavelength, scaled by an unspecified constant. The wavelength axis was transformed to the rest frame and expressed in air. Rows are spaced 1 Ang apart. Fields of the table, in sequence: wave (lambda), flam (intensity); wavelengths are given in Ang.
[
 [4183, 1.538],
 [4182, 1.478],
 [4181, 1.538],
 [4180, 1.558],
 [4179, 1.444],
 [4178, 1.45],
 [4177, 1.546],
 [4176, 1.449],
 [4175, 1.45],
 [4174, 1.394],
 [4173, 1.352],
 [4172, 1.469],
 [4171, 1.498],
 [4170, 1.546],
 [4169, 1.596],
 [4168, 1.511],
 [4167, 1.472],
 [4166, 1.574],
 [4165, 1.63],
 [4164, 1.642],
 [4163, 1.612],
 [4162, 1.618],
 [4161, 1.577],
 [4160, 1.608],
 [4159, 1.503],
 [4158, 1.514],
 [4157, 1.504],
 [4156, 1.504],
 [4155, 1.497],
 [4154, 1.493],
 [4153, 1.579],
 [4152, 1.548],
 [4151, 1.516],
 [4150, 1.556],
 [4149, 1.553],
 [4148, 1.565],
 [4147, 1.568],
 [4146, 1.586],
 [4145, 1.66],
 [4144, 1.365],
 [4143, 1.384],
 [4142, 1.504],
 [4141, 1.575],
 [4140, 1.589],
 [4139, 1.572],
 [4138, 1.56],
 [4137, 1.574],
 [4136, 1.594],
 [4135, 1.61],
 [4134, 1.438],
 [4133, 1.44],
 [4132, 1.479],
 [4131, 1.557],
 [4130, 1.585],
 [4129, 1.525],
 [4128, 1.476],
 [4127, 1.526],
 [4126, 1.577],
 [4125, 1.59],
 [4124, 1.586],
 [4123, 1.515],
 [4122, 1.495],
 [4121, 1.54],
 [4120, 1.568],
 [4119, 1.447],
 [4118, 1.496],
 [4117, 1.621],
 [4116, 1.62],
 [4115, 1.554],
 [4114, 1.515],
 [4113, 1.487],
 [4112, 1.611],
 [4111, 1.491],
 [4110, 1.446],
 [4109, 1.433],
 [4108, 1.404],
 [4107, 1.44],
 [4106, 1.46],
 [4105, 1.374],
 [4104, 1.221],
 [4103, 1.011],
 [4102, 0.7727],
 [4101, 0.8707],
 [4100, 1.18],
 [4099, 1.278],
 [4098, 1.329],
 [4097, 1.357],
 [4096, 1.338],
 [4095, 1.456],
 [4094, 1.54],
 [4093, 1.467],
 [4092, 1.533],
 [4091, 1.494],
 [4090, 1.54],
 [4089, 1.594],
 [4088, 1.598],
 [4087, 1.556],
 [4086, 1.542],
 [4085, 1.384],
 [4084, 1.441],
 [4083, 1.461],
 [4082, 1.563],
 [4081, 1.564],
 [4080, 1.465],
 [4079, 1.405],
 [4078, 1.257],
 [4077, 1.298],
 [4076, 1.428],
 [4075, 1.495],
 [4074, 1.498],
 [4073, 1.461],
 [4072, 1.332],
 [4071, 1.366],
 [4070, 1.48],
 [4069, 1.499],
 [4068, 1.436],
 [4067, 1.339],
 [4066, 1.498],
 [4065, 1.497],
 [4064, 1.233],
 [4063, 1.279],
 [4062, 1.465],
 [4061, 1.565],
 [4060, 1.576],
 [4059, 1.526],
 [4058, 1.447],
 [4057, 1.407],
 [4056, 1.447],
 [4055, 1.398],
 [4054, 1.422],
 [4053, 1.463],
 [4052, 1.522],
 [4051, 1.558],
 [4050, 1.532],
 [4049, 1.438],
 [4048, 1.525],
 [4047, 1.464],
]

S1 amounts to 1.46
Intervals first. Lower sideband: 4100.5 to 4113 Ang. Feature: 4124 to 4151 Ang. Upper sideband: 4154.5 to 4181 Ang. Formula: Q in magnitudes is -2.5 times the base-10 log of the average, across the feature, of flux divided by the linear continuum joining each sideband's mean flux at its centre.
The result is -0.09 mag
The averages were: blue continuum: 1.3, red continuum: 1.52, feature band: 1.54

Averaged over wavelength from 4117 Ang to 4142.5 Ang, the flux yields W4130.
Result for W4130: 1.54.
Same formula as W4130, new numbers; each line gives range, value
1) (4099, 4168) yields 1.49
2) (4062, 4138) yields 1.45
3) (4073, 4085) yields 1.44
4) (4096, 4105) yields 1.15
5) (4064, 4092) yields 1.46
